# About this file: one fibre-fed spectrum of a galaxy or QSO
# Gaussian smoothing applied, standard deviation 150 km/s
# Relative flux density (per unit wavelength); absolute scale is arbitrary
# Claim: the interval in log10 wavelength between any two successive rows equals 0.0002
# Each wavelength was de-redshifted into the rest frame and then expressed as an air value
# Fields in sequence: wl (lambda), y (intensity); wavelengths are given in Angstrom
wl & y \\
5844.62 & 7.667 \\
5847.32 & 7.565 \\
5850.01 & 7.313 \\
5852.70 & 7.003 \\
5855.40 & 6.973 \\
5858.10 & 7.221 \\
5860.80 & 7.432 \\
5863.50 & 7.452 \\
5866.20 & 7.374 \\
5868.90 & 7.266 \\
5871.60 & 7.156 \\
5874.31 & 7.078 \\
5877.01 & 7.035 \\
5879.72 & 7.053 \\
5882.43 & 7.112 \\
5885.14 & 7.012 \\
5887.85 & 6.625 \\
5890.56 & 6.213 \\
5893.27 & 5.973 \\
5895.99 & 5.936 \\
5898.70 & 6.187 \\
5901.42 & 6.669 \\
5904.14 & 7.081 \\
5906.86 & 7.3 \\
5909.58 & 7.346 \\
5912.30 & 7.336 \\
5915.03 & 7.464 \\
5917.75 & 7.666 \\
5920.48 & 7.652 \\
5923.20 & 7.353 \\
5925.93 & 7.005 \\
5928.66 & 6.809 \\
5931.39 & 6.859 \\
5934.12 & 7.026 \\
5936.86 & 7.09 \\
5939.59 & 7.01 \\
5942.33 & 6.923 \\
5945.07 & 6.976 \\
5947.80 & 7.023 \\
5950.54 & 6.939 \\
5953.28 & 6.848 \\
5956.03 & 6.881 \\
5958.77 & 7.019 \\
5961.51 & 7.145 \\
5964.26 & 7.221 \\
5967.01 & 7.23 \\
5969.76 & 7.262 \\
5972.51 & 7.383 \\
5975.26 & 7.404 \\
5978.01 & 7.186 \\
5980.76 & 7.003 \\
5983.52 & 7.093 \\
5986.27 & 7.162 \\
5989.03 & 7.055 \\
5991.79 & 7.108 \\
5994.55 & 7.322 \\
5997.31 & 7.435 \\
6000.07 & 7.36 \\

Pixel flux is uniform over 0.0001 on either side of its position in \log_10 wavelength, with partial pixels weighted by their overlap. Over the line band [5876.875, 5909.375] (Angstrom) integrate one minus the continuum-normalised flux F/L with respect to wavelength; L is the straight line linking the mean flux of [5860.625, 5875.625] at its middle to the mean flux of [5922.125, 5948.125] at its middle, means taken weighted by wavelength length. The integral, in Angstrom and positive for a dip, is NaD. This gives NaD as 2.2 Angstrom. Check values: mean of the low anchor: 7.28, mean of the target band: 6.69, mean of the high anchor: 7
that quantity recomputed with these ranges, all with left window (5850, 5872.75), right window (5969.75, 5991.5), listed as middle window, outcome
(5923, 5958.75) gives 1.17 Angstrom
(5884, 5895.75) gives 1.35 Angstrom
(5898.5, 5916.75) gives 0.25 Angstrom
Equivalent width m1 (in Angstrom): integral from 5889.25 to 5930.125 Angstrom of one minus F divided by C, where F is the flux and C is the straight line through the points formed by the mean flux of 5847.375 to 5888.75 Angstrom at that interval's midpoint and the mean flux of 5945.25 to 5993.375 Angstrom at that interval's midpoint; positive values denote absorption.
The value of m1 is 1.2 Angstrom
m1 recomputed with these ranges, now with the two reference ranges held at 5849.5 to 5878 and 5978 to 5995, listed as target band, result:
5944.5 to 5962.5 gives 0.4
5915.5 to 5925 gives -0.5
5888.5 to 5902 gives 1.9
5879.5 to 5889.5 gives 0.4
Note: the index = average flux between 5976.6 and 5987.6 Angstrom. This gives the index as 7.12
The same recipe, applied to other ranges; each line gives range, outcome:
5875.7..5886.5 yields 7.05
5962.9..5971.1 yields 7.23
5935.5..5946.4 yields 7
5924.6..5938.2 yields 6.96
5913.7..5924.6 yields 7.54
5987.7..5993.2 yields 7.08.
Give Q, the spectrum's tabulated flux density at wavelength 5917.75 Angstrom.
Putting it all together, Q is 7.666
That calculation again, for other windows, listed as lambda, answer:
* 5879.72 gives 7.053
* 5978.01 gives 7.186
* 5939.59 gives 7.01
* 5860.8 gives 7.432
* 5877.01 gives 7.035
